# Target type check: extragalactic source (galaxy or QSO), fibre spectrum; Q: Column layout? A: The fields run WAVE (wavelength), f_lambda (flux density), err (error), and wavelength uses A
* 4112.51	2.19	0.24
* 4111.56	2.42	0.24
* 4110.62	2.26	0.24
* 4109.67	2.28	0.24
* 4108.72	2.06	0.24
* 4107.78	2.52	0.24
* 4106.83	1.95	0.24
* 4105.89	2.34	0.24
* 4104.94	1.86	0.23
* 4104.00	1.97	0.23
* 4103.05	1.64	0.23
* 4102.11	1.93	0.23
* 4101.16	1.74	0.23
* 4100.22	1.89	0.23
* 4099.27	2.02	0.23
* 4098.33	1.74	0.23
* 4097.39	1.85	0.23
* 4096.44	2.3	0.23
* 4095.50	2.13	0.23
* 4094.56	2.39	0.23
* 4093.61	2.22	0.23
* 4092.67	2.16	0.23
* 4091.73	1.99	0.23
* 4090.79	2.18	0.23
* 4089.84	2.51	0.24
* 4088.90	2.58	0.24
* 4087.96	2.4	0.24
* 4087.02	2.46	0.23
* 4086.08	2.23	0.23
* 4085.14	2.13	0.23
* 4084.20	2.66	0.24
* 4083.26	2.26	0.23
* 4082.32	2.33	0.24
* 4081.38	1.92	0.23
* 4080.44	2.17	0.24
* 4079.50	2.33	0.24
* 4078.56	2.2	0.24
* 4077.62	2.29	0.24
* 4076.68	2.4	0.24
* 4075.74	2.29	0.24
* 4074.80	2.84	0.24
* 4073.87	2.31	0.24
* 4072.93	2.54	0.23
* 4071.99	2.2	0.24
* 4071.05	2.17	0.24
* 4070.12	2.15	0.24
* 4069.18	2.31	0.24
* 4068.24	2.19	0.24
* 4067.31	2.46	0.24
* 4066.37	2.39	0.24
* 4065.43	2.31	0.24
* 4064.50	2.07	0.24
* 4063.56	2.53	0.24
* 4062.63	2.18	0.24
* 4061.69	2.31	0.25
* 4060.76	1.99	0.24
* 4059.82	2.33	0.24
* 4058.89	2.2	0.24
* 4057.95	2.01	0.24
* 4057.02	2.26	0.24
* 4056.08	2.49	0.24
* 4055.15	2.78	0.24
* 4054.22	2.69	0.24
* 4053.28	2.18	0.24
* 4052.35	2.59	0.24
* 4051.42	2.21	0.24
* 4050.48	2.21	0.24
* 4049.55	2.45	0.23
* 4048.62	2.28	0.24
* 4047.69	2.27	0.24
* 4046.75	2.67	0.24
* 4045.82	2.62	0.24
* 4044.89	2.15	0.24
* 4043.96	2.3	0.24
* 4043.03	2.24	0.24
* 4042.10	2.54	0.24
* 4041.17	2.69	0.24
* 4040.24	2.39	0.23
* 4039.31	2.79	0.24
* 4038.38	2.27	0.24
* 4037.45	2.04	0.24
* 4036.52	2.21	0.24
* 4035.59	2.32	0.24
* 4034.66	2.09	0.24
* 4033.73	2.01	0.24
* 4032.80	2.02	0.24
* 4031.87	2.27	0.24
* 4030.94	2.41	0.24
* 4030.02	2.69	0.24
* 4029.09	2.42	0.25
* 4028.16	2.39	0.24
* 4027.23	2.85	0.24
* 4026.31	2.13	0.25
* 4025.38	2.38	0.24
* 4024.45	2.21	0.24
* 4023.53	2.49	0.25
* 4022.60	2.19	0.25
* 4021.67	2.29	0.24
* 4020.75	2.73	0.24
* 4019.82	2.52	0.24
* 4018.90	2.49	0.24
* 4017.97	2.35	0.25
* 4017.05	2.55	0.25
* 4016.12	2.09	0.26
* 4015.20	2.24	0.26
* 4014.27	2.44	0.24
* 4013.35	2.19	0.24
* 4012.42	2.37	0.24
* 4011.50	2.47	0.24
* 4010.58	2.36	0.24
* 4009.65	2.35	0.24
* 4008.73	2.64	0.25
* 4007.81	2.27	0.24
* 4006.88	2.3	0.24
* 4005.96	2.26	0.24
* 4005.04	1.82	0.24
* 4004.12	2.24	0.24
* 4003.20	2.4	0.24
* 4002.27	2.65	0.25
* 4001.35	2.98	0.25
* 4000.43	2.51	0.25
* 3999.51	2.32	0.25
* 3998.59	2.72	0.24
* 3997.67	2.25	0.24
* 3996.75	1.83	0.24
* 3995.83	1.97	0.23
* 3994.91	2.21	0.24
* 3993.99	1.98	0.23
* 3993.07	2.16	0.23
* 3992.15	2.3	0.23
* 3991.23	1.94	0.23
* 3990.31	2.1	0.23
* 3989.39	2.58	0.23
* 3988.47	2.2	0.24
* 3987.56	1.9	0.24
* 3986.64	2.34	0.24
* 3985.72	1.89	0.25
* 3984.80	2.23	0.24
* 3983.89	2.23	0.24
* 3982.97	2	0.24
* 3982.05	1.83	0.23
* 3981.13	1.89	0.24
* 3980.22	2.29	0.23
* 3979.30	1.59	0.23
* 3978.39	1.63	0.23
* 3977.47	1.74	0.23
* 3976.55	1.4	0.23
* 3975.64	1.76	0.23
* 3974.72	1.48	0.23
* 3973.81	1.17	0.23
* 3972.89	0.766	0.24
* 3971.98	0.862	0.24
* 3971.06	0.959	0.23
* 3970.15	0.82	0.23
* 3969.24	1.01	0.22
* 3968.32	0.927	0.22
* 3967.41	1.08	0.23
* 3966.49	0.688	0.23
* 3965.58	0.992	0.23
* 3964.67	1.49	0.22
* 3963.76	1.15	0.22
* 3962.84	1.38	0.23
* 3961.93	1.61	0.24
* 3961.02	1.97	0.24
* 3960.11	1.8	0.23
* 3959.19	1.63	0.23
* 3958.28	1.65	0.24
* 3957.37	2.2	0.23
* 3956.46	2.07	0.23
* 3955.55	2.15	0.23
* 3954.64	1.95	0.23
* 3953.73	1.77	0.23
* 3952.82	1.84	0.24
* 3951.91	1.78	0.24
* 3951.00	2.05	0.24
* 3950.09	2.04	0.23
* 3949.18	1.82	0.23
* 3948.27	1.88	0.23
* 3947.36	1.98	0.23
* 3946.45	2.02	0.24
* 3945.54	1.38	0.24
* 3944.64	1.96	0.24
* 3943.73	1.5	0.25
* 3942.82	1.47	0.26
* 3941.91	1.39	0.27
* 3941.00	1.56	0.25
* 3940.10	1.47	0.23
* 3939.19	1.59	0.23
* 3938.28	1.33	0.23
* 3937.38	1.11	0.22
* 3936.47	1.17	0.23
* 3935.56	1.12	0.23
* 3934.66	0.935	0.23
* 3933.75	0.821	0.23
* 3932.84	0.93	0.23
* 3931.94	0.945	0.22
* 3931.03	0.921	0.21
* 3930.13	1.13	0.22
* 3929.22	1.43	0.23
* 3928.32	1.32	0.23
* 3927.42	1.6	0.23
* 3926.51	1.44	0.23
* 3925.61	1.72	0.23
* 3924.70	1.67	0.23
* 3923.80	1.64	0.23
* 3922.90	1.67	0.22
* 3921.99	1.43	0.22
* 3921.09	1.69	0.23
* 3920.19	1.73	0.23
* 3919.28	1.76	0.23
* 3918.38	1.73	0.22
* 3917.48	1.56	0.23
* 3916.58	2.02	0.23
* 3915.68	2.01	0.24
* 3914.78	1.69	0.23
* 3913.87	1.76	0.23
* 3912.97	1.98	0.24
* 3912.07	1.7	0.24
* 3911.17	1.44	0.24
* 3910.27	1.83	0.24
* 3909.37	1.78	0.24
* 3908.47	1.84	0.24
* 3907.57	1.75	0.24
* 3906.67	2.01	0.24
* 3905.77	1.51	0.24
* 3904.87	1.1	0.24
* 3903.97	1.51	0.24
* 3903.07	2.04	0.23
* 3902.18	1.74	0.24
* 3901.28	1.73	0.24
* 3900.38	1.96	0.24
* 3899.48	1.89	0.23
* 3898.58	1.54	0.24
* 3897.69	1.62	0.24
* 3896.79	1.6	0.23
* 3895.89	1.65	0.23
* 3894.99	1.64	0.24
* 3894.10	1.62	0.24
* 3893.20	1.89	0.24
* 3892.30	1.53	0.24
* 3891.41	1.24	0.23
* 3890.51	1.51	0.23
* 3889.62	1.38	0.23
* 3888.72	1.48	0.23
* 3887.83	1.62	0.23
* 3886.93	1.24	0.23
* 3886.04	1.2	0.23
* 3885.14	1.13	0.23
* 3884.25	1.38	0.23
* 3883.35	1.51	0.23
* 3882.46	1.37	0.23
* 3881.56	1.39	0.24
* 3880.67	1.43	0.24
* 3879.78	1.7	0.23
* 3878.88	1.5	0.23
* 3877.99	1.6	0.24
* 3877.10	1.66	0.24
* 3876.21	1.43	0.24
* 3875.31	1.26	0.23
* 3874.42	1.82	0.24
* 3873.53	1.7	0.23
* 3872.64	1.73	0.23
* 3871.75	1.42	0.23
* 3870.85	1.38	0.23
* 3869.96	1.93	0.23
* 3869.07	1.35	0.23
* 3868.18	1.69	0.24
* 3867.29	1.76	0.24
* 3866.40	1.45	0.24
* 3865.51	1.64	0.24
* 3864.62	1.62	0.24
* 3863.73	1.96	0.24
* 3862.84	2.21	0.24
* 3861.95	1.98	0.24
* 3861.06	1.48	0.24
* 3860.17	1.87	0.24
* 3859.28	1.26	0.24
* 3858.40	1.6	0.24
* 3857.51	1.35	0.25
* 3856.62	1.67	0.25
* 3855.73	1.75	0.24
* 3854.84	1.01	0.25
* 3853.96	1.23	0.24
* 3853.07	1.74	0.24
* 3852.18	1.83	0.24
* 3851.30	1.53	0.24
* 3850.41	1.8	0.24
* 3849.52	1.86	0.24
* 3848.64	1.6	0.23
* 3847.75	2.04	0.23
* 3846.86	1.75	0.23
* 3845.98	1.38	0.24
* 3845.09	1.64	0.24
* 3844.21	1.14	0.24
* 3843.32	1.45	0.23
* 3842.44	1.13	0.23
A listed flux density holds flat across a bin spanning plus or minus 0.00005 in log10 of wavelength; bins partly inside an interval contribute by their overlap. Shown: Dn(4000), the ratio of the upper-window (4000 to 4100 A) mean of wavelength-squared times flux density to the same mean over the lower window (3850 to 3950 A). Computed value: 1.6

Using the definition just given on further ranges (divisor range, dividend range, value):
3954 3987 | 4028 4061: 1.55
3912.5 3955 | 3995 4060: 1.58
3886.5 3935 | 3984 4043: 1.55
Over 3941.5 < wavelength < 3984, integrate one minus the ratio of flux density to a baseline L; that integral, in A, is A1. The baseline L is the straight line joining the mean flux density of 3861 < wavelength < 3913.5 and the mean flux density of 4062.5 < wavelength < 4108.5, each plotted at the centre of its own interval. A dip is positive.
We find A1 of 5.73 A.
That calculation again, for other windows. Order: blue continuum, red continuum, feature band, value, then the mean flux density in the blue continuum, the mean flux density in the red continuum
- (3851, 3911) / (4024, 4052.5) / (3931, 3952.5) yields 4.7 A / 1.59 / 2.36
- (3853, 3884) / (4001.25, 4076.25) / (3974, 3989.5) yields 1.4 A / 1.58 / 2.35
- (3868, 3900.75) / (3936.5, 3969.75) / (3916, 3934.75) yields 1.5 A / 1.54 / 1.6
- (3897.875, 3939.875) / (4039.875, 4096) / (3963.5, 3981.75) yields 5.4 A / 1.55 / 2.33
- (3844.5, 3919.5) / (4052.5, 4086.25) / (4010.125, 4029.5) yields -2.4 A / 1.62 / 2.31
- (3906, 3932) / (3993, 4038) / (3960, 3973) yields 5.3 A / 1.64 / 2.33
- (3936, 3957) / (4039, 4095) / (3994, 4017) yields -3.5 A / 1.71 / 2.34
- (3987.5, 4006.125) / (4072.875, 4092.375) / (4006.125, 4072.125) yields -1.5 A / 2.26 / 2.33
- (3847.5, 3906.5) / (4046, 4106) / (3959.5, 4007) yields 3.3 A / 1.59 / 2.25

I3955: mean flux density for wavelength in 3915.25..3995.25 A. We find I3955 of 1.62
